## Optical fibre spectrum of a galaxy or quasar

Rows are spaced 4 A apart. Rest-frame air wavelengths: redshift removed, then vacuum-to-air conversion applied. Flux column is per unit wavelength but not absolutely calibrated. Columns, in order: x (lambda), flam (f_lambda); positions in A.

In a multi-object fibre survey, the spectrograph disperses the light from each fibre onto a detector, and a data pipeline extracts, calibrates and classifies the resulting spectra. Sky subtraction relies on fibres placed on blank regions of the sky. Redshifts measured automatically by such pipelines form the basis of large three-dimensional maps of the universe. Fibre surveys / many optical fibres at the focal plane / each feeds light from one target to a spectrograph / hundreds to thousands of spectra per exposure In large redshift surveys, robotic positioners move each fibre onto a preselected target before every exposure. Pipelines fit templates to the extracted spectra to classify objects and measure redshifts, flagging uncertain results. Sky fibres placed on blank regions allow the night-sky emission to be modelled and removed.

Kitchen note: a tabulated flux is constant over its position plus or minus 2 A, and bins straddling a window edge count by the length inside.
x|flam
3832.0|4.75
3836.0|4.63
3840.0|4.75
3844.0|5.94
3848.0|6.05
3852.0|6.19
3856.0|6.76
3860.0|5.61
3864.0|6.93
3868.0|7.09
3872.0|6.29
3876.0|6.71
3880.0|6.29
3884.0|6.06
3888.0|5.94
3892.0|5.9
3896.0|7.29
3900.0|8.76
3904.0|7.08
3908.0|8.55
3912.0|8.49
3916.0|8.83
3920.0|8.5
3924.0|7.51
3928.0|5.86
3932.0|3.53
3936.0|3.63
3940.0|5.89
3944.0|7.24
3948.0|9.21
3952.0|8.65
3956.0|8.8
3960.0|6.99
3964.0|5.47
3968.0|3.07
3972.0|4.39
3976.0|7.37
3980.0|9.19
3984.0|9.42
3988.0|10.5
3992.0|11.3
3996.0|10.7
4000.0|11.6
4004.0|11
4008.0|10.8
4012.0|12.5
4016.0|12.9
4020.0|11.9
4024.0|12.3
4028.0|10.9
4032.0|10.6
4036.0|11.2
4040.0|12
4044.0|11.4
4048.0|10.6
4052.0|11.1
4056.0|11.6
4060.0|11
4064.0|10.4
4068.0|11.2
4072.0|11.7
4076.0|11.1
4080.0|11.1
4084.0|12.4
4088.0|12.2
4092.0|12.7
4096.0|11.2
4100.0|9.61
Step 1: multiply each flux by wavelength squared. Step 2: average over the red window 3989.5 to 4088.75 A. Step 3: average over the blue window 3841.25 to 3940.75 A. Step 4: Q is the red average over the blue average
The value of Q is 1.9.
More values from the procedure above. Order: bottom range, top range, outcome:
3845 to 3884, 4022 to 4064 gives 1.92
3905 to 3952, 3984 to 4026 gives 1.68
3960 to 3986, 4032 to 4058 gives 1.79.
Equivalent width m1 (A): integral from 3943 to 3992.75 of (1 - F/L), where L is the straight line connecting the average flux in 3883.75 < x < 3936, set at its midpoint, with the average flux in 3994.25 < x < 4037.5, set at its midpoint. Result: 9.1 A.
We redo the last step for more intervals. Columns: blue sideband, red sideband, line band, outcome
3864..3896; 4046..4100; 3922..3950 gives 6.2 A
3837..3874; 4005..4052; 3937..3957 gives 2.9 A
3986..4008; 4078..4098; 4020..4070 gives 1.1 A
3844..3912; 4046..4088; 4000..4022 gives -4.1 A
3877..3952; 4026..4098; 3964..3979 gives 5.9 A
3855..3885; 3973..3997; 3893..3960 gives 4.9 A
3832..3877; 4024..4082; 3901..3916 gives -1.6 A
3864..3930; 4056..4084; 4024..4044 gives -1.8 A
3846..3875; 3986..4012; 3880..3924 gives 2.1 A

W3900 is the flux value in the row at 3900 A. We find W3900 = 8.76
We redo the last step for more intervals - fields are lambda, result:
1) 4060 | 11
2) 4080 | 11.1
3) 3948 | 9.21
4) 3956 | 8.8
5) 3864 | 6.93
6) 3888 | 5.94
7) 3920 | 8.5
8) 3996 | 10.7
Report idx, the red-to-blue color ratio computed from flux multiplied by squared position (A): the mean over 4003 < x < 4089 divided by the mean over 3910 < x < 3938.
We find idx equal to 1.8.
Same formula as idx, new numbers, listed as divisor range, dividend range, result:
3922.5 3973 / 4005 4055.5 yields 1.94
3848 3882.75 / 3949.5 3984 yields 1.13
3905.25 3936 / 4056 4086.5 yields 1.72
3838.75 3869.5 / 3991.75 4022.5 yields 2.03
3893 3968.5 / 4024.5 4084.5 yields 1.69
